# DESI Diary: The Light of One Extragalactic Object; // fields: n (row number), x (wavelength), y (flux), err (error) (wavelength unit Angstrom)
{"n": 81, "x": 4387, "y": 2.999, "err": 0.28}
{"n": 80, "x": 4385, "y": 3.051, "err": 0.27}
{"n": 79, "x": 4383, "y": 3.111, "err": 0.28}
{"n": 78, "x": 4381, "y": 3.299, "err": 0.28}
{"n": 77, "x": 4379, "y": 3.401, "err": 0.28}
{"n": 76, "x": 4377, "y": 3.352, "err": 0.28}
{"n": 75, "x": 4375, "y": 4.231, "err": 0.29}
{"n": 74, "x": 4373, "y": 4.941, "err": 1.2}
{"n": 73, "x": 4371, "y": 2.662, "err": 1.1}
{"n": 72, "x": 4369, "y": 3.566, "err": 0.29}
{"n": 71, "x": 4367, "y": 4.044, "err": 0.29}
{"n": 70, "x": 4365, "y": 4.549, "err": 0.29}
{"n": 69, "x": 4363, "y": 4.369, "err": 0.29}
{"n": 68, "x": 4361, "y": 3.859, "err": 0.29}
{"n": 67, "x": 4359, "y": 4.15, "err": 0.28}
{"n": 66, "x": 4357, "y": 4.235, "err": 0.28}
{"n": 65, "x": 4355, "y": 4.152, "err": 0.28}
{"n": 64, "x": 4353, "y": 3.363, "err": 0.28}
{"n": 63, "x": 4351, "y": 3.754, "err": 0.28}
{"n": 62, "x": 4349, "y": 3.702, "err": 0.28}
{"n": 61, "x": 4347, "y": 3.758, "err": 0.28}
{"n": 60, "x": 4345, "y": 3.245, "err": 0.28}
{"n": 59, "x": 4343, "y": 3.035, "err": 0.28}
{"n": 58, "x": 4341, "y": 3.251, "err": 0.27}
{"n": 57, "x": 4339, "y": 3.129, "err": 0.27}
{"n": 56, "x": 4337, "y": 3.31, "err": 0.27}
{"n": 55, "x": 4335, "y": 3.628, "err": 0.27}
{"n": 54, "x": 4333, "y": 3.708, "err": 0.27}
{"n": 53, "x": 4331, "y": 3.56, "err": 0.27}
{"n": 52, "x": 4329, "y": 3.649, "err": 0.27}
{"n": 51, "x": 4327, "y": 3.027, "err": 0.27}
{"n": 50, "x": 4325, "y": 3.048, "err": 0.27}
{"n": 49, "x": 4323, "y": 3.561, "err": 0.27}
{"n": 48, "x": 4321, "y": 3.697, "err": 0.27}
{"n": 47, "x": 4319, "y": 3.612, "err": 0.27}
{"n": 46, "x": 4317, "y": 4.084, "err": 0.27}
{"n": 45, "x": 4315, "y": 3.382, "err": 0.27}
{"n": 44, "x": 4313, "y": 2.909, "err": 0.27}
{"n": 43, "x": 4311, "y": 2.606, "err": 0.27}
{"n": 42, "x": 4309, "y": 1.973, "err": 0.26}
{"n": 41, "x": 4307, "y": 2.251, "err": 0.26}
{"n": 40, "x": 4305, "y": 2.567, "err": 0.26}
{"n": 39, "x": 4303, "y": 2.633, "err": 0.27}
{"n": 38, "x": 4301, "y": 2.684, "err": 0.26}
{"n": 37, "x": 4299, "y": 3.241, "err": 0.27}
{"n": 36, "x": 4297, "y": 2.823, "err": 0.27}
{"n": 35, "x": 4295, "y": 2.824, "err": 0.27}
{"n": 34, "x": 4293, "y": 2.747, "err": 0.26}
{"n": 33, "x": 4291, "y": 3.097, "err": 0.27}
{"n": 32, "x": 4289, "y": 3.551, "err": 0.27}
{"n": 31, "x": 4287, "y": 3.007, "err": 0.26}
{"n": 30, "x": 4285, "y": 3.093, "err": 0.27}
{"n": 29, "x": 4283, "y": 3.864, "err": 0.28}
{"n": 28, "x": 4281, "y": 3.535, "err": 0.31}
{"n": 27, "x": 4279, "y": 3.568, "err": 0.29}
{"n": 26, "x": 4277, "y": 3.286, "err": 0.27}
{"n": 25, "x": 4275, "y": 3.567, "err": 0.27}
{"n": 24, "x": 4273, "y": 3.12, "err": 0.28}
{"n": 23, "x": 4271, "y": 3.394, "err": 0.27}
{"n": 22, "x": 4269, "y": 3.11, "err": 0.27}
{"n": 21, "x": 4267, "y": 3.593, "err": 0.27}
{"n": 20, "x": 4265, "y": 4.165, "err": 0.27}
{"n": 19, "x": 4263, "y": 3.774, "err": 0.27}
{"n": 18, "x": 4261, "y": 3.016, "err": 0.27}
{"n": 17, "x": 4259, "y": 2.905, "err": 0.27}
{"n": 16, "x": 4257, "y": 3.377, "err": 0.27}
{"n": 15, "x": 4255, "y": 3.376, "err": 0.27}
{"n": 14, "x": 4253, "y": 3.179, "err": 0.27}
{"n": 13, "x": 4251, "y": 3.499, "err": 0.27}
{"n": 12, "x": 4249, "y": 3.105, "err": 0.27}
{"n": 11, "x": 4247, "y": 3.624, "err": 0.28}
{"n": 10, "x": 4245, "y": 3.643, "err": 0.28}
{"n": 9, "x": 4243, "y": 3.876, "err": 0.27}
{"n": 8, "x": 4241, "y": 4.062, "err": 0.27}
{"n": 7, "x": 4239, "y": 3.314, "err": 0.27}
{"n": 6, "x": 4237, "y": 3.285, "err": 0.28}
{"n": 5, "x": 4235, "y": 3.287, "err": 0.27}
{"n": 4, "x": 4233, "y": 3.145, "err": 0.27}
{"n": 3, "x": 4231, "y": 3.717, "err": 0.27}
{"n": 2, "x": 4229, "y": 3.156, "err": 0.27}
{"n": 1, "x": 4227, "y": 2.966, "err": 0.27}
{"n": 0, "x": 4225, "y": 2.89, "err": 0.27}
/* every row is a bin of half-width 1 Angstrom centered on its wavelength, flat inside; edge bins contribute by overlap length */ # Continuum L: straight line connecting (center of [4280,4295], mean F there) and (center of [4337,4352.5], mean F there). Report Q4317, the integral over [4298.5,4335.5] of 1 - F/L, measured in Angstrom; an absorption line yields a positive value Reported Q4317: 2.1 Angstrom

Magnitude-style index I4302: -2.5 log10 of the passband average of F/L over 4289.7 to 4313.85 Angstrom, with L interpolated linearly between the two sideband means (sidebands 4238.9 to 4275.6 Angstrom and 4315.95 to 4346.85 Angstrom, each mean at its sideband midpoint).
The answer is 0.26 mag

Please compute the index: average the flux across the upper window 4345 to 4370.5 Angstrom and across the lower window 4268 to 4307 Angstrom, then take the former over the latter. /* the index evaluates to 1.25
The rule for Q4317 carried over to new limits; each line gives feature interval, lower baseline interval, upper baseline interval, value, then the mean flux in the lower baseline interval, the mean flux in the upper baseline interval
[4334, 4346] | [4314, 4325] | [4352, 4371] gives 1.6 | 3.61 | 3.96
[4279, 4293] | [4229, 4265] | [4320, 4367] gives 0.8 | 3.44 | 3.65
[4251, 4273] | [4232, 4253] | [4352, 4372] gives 1.0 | 3.47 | 3.89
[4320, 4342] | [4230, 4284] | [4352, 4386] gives 1.5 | 3.46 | 3.78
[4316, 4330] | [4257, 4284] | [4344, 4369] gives 0.8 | 3.45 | 3.92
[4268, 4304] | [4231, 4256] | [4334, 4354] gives 2.8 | 3.46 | 3.42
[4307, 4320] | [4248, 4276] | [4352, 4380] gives 2.2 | 3.37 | 3.92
